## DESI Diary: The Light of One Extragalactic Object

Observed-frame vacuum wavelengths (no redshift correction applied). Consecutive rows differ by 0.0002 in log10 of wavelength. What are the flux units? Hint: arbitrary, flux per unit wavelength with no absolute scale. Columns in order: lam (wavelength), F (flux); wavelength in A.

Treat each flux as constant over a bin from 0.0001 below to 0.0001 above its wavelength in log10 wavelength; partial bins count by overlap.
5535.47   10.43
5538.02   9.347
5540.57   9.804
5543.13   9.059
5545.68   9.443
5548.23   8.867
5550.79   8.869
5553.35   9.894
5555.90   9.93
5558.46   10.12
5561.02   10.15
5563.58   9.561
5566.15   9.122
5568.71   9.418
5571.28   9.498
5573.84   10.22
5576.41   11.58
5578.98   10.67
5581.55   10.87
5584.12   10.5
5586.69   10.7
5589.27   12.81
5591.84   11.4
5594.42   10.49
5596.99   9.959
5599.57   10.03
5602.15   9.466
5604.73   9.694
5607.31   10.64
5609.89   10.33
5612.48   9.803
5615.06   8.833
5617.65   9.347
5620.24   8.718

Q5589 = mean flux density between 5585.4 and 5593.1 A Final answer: 11.6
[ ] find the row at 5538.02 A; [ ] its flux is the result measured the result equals 9.347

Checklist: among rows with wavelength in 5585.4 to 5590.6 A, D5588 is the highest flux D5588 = 12.81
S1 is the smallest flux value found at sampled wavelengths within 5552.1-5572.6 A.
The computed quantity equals 9.122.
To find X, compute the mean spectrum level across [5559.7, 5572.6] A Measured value 9.55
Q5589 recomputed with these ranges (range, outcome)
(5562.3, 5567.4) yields 9.33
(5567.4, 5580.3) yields 10.3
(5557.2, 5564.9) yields 9.93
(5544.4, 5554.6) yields 9.27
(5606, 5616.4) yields 9.9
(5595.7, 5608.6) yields 9.96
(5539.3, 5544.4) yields 9.42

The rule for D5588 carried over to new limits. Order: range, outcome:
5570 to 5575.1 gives 10.22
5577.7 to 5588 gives 10.87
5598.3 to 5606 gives 10.03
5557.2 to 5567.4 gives 10.15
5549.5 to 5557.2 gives 9.93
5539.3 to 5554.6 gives 9.894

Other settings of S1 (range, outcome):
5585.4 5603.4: 9.466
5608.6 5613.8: 9.803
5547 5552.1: 8.867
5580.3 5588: 10.5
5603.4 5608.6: 9.694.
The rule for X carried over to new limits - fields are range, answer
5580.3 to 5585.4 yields 10.7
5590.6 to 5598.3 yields 10.6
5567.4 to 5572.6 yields 9.47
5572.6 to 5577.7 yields 10.9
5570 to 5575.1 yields 9.87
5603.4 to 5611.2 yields 10.2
